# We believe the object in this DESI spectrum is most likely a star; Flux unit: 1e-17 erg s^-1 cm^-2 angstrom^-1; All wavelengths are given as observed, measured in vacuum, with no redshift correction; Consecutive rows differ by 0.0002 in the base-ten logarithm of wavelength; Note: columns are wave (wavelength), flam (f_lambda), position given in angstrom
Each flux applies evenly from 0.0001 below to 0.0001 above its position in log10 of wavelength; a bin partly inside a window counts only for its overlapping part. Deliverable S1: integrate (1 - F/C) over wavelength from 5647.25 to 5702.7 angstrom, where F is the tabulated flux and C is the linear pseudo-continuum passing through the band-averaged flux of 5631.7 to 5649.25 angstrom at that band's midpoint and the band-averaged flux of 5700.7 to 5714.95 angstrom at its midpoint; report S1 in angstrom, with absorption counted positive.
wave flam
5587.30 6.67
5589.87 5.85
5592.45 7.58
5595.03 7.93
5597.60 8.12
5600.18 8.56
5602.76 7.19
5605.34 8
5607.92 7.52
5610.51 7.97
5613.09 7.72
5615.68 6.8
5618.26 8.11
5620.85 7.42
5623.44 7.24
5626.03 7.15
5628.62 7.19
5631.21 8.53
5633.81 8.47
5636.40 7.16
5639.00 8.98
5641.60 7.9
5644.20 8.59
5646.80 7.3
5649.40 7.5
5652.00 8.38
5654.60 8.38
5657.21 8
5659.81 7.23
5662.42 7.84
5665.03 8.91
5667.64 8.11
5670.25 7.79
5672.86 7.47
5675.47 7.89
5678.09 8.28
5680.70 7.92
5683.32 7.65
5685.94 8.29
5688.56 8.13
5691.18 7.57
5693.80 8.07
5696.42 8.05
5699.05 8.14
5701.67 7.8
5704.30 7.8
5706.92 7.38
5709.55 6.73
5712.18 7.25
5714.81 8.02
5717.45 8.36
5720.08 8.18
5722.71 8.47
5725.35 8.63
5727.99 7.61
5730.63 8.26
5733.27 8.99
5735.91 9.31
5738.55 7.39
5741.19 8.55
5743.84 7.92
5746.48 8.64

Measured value -1.6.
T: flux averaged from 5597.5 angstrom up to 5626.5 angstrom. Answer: 7.64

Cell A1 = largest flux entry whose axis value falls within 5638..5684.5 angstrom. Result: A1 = 8.98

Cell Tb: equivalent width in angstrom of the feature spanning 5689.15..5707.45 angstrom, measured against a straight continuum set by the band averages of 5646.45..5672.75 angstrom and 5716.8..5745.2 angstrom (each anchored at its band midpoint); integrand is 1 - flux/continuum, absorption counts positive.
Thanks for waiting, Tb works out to 0.7 angstrom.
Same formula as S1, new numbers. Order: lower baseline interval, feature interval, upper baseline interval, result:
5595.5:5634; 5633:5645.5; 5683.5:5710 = -0.74 angstrom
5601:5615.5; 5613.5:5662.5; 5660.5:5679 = 0.13 angstrom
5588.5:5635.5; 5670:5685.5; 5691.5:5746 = 0.05 angstrom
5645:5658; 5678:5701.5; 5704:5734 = -0.11 angstrom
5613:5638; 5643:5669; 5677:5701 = -0.78 angstrom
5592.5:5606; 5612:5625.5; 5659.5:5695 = 0.84 angstrom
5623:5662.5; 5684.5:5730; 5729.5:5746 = 1.83 angstrom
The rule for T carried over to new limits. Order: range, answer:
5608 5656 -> 7.81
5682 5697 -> 7.95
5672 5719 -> 7.83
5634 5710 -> 7.93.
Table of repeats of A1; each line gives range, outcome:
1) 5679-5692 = 8.29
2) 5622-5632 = 8.53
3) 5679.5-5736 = 9.31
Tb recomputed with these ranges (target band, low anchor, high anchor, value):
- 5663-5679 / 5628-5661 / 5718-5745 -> 0.07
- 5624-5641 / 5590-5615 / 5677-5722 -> -0.25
